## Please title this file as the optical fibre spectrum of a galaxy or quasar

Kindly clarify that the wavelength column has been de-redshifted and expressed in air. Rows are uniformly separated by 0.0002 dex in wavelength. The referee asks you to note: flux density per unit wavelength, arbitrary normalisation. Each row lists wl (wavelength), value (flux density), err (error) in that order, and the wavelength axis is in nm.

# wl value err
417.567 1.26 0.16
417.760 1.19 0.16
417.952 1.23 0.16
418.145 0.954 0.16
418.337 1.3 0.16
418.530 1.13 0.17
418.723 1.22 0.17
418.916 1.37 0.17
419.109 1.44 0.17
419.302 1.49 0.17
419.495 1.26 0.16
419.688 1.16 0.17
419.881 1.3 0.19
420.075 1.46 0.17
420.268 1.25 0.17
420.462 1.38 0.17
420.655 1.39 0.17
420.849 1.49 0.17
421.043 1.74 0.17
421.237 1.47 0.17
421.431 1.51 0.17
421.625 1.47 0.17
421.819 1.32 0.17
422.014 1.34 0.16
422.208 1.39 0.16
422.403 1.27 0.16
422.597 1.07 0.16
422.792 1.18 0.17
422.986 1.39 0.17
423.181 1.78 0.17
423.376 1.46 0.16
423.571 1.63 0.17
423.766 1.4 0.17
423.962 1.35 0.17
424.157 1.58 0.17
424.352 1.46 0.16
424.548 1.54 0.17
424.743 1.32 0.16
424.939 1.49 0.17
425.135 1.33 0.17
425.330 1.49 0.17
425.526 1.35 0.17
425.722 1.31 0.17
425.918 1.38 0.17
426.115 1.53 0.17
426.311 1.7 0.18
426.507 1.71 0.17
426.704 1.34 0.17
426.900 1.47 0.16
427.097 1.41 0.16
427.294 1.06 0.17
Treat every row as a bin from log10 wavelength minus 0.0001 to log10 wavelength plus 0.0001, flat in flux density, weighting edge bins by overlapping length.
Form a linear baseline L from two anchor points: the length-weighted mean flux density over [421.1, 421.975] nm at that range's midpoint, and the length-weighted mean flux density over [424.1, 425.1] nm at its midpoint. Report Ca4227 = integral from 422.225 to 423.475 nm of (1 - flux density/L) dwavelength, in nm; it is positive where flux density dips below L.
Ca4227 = 0.08 nm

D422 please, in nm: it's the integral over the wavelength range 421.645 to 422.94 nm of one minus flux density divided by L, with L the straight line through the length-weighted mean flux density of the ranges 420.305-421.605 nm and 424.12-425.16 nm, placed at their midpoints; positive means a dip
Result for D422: 0.17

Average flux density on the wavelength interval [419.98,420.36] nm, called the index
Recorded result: 1.36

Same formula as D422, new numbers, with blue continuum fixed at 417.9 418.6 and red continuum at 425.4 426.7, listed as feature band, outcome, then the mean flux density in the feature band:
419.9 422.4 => -0.30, 1.42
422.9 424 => -0.11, 1.51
